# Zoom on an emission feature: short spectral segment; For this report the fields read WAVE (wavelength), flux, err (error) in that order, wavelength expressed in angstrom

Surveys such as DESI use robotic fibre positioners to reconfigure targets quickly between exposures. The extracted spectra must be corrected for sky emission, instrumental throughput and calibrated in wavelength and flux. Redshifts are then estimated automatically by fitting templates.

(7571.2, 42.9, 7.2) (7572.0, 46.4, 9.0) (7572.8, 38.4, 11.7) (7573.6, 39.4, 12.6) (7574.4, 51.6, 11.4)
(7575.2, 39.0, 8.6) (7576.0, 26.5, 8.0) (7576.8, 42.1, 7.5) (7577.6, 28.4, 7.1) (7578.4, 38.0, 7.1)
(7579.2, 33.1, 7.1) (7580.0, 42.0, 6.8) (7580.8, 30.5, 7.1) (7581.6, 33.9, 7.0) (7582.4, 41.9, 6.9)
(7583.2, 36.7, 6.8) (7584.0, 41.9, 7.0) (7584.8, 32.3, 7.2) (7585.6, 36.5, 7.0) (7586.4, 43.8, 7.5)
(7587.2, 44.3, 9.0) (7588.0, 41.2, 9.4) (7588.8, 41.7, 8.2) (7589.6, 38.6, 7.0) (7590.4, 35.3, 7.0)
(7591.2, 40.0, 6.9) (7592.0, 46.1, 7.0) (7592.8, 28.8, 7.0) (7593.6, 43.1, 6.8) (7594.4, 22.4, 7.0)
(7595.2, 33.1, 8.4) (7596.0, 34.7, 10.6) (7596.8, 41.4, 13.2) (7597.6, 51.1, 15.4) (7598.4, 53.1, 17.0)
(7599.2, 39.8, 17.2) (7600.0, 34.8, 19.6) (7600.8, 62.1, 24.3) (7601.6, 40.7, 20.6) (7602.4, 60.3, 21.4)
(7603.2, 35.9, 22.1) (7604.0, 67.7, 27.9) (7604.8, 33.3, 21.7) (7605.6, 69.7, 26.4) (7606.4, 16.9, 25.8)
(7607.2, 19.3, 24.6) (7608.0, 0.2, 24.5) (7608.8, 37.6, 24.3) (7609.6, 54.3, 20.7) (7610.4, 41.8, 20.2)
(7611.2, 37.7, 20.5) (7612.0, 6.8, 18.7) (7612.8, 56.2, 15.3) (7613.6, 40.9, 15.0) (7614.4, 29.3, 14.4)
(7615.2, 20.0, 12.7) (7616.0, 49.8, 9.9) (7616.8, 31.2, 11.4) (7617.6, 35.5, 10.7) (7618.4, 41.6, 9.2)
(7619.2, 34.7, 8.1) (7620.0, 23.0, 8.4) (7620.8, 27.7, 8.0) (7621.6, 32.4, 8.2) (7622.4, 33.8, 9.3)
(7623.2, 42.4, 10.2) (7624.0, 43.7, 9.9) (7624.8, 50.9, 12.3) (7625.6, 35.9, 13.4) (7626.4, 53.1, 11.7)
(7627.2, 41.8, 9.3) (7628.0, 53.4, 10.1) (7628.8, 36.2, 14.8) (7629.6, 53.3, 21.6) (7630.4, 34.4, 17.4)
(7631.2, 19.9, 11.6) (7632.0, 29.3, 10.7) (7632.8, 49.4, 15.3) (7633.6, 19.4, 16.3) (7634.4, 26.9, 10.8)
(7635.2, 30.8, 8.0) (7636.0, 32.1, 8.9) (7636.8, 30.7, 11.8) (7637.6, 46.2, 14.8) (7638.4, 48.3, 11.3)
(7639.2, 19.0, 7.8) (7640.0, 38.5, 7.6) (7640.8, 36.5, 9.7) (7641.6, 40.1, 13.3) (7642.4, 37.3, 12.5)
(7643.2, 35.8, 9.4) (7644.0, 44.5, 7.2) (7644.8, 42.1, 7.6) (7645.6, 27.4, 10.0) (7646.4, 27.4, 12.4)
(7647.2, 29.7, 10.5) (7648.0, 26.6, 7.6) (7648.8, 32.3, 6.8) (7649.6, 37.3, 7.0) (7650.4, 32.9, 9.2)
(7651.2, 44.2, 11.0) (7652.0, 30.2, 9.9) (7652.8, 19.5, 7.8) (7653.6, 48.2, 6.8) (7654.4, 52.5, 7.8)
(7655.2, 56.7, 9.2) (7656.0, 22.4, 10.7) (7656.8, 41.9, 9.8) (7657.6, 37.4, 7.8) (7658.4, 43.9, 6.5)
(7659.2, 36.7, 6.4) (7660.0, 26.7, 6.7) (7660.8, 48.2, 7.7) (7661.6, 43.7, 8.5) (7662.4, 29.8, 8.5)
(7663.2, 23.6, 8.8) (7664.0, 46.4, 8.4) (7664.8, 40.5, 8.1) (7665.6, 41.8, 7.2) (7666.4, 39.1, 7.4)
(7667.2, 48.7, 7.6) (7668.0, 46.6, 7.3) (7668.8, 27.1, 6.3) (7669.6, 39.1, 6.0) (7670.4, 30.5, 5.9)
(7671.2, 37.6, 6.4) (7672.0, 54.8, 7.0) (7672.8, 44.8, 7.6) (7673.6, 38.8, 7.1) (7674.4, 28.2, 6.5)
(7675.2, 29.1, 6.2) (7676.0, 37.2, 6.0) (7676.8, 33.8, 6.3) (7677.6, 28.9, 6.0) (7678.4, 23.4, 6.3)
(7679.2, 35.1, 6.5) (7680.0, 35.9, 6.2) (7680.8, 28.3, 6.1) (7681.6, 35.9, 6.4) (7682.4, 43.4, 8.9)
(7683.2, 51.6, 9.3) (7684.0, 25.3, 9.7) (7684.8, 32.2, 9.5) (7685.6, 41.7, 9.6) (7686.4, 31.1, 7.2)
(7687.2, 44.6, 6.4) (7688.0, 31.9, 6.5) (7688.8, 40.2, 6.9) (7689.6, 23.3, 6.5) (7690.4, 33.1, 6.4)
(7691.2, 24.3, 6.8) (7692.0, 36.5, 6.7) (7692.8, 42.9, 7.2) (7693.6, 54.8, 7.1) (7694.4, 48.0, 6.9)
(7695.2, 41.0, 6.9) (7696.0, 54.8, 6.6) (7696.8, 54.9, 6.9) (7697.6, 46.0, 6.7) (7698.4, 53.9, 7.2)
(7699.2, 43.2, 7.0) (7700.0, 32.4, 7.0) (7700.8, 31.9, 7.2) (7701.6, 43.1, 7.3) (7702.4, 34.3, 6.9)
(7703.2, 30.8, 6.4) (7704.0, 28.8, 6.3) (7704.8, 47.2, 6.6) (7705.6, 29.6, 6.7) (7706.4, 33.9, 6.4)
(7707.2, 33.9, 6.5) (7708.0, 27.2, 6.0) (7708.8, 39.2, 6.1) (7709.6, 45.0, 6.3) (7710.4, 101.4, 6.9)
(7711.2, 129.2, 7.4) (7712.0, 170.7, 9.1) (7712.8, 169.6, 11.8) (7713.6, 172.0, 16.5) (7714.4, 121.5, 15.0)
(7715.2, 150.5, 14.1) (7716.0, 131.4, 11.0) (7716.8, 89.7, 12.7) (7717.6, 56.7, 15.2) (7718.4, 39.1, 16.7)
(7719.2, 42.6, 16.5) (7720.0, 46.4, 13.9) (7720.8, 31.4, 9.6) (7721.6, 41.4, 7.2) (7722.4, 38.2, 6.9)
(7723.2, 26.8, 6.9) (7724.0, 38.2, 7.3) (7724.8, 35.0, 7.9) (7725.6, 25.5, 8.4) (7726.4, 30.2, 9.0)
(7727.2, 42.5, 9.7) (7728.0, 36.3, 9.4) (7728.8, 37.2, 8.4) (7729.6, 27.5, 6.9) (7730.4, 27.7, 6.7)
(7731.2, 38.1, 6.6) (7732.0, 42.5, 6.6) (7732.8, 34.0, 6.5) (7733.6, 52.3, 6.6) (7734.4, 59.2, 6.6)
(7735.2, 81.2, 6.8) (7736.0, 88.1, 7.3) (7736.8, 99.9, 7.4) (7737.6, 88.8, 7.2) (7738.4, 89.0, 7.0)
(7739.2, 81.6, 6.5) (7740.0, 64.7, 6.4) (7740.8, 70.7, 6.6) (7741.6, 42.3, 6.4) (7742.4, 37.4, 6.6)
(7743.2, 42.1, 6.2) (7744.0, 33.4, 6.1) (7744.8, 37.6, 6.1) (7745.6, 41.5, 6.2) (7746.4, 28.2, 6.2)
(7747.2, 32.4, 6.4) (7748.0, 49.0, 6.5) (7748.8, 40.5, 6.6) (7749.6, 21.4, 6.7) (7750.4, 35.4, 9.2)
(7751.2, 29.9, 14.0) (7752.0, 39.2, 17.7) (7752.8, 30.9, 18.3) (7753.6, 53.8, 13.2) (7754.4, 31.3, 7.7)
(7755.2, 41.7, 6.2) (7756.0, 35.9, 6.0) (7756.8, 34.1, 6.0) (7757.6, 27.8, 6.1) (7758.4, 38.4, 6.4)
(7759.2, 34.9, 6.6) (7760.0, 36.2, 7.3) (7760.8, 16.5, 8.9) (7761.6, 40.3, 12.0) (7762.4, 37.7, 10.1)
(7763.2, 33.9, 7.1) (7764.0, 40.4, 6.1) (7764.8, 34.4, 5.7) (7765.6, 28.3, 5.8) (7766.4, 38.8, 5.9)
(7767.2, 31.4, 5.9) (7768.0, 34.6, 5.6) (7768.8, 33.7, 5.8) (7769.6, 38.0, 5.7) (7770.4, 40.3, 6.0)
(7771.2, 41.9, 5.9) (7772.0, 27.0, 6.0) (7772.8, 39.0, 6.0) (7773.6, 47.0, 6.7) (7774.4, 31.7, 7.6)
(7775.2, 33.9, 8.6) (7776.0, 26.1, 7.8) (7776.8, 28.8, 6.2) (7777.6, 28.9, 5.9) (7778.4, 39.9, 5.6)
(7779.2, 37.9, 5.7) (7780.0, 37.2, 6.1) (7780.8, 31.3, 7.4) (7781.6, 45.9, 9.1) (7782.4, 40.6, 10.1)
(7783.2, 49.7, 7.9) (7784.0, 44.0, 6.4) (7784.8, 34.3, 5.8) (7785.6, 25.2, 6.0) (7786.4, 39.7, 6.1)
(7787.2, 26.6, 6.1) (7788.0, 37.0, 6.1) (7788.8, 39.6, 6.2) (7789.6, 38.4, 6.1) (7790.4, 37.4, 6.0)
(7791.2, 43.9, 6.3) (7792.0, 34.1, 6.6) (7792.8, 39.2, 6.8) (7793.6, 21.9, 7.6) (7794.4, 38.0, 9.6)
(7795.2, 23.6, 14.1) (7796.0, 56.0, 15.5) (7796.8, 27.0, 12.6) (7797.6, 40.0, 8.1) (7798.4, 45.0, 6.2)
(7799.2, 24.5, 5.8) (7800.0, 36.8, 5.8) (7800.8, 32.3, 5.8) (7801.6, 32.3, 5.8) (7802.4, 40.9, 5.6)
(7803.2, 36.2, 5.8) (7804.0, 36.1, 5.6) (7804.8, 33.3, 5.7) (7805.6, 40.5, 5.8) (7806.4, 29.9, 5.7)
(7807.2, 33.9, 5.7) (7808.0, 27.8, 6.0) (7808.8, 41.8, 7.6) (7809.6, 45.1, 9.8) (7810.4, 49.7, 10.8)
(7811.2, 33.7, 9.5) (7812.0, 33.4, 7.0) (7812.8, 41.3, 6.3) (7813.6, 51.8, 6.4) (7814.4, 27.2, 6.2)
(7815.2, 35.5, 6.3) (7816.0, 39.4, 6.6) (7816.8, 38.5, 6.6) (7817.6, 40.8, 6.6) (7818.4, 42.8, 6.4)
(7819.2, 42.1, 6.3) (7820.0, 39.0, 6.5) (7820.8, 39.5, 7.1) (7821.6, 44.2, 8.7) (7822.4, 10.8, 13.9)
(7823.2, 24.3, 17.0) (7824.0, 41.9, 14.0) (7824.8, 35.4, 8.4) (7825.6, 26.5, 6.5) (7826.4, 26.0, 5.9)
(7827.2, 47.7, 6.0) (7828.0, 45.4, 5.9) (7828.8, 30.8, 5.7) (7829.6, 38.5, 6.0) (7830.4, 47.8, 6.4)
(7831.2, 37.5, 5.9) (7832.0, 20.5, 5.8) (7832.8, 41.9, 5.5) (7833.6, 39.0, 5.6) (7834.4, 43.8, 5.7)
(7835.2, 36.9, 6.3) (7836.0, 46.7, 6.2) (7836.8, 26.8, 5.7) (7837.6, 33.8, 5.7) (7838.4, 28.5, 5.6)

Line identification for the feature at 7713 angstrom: H-alpha 6563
